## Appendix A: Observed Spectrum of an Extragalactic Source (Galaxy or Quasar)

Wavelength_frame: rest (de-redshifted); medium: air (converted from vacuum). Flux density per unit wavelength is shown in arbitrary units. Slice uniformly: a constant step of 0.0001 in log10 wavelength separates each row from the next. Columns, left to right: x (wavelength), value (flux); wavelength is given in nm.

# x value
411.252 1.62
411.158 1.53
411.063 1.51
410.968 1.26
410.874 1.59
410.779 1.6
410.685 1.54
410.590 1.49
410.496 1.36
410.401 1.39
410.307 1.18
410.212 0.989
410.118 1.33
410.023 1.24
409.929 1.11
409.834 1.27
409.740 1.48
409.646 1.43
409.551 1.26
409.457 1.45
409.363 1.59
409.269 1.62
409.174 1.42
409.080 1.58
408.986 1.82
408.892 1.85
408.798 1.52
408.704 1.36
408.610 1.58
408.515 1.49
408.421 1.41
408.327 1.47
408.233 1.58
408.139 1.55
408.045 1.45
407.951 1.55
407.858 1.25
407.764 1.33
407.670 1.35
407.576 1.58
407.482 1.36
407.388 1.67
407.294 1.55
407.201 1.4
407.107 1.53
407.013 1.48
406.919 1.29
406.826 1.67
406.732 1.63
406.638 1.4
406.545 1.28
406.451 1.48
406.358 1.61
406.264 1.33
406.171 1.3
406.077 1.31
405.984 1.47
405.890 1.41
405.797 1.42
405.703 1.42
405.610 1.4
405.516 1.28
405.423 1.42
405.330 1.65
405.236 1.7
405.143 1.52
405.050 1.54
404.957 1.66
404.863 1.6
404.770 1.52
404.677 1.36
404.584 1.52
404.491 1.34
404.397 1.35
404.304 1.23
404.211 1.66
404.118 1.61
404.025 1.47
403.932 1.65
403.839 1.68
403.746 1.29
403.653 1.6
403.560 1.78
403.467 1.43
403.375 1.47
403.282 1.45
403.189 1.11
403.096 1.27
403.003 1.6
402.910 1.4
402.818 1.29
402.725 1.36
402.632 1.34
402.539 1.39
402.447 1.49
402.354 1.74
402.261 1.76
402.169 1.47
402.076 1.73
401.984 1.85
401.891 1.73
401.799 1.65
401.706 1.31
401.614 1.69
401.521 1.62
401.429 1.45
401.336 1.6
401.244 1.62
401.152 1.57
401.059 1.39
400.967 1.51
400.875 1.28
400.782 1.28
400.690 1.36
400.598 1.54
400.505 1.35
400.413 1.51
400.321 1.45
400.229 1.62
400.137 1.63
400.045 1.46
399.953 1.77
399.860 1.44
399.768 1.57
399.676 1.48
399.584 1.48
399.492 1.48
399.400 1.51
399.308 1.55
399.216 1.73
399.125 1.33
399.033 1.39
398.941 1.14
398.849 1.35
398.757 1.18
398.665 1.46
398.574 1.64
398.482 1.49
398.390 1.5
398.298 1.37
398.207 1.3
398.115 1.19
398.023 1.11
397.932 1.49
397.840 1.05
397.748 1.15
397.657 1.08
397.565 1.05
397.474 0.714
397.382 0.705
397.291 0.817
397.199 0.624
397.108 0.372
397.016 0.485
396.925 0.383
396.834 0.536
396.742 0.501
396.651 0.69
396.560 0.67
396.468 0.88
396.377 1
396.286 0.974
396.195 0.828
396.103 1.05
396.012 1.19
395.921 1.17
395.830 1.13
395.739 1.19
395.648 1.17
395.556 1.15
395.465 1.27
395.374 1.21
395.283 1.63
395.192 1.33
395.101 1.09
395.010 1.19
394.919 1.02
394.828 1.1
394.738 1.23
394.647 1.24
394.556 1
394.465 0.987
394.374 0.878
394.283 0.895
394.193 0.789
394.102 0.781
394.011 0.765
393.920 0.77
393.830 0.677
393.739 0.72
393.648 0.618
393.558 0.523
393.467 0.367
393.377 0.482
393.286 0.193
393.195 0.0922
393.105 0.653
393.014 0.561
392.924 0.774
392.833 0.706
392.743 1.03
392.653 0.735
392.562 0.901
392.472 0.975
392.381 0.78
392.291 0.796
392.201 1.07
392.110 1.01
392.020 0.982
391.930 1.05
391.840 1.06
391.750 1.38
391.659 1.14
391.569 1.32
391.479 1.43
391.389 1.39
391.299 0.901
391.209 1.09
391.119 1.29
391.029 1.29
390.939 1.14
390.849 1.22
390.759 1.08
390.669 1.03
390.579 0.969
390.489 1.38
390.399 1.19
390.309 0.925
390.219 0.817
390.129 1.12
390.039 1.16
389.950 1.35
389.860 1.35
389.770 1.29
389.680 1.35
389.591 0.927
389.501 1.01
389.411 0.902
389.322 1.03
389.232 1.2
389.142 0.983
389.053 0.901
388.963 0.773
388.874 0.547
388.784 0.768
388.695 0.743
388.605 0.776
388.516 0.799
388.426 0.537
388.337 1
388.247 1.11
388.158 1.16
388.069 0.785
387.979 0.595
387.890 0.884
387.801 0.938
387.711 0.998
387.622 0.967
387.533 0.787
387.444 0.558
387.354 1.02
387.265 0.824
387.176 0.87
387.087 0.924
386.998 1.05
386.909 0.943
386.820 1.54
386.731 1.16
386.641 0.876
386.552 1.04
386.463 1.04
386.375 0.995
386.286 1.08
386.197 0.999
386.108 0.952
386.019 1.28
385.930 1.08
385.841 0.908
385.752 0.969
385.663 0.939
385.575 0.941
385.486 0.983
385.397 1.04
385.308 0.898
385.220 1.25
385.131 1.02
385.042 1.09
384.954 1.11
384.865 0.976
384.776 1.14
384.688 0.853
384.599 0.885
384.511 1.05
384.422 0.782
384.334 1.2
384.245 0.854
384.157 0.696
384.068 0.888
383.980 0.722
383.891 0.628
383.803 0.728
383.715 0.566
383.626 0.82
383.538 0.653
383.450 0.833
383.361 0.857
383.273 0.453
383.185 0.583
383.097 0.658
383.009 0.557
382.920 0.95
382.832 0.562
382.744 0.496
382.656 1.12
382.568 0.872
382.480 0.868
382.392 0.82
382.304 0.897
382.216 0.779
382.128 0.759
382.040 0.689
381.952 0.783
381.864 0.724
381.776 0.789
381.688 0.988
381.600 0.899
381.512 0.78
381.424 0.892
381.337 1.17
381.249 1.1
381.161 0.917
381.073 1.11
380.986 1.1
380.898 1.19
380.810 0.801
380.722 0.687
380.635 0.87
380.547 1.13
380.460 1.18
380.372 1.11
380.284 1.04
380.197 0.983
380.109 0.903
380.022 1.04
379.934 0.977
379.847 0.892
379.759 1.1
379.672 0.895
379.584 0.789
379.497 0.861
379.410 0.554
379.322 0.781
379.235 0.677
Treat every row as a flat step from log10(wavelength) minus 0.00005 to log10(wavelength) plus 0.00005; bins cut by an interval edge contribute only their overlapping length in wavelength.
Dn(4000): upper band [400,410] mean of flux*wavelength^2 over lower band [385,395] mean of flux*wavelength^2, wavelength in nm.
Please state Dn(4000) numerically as 1.7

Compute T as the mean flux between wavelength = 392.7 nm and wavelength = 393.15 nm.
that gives 0.743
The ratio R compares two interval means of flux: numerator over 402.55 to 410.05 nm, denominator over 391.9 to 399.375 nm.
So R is 1.50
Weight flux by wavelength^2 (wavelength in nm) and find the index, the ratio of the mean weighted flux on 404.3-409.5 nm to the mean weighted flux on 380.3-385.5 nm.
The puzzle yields 1.91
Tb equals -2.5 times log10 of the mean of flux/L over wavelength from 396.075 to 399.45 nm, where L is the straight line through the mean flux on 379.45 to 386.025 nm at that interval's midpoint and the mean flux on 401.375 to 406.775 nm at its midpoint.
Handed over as 0.24 mag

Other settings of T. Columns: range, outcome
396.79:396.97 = 0.46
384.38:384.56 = 0.917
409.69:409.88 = 1.38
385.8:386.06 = 1.09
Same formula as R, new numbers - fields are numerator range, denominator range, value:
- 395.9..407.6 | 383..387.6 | 1.49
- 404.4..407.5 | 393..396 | 1.61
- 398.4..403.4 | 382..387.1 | 1.65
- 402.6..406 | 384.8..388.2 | 1.49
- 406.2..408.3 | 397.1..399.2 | 1.25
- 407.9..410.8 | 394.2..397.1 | 1.46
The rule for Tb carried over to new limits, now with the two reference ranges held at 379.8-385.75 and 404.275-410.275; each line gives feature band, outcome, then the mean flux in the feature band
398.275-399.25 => -0.13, 1.41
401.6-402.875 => -0.16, 1.55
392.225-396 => 0.28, 0.896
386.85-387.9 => 0.10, 0.906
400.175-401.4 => -0.13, 1.47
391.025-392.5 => -0.02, 1.11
